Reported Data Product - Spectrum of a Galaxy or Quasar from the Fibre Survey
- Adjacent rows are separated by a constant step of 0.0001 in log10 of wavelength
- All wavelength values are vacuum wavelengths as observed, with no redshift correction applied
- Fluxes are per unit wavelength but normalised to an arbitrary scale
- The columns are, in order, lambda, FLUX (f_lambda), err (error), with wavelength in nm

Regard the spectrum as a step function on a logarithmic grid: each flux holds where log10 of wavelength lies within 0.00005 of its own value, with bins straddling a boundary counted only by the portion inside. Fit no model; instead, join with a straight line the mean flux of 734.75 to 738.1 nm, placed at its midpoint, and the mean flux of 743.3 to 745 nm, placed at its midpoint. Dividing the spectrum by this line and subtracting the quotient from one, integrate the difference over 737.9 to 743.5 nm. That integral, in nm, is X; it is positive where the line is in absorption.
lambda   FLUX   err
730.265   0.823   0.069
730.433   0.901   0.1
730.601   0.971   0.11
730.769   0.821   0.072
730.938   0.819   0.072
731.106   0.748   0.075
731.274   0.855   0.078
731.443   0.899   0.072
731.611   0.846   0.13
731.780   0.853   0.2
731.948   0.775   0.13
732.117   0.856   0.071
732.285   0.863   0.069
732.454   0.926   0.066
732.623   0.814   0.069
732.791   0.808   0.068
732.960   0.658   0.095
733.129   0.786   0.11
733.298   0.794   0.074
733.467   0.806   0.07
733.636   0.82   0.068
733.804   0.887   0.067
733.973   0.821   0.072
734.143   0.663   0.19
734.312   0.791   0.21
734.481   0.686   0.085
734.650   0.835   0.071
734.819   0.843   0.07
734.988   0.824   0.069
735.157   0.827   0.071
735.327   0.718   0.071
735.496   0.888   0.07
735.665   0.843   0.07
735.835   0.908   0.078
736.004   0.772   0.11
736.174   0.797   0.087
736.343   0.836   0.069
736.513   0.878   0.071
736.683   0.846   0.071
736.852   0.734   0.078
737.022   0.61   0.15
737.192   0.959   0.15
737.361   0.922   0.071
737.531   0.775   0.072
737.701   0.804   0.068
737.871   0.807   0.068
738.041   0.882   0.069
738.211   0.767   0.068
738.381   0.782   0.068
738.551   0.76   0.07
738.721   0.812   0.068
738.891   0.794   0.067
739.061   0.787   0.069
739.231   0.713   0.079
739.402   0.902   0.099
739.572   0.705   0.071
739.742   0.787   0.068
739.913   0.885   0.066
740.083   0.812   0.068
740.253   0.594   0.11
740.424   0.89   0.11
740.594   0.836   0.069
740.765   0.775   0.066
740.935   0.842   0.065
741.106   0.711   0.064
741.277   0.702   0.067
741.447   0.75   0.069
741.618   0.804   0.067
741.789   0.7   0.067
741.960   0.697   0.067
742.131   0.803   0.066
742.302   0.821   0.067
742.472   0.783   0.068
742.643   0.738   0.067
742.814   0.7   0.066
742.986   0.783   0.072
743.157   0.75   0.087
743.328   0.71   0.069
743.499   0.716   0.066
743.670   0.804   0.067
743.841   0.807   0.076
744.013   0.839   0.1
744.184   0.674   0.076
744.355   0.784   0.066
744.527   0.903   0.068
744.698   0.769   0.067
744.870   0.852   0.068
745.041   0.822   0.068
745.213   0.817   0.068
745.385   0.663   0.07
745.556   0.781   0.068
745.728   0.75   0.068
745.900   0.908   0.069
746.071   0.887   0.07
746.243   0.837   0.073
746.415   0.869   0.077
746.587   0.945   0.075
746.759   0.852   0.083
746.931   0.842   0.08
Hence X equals 0.216 nm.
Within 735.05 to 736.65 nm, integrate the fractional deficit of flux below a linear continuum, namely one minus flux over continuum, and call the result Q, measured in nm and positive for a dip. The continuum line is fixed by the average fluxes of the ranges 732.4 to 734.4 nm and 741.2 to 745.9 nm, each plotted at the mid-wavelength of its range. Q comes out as -0.08 nm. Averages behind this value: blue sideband 0.796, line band 0.83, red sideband 0.77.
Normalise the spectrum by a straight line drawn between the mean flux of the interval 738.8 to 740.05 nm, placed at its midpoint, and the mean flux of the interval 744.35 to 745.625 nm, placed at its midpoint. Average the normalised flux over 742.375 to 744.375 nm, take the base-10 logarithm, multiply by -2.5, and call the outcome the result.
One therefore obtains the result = 0.058 mag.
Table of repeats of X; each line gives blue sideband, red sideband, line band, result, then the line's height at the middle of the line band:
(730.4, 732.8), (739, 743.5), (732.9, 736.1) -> 0.10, 0.826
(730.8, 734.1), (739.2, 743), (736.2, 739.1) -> -0.07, 0.791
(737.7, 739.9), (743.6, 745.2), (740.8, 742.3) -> 0.08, 0.801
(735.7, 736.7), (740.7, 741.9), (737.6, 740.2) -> -0.01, 0.793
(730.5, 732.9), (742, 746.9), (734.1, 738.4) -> 0.10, 0.829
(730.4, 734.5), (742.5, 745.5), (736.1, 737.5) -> -0.03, 0.802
